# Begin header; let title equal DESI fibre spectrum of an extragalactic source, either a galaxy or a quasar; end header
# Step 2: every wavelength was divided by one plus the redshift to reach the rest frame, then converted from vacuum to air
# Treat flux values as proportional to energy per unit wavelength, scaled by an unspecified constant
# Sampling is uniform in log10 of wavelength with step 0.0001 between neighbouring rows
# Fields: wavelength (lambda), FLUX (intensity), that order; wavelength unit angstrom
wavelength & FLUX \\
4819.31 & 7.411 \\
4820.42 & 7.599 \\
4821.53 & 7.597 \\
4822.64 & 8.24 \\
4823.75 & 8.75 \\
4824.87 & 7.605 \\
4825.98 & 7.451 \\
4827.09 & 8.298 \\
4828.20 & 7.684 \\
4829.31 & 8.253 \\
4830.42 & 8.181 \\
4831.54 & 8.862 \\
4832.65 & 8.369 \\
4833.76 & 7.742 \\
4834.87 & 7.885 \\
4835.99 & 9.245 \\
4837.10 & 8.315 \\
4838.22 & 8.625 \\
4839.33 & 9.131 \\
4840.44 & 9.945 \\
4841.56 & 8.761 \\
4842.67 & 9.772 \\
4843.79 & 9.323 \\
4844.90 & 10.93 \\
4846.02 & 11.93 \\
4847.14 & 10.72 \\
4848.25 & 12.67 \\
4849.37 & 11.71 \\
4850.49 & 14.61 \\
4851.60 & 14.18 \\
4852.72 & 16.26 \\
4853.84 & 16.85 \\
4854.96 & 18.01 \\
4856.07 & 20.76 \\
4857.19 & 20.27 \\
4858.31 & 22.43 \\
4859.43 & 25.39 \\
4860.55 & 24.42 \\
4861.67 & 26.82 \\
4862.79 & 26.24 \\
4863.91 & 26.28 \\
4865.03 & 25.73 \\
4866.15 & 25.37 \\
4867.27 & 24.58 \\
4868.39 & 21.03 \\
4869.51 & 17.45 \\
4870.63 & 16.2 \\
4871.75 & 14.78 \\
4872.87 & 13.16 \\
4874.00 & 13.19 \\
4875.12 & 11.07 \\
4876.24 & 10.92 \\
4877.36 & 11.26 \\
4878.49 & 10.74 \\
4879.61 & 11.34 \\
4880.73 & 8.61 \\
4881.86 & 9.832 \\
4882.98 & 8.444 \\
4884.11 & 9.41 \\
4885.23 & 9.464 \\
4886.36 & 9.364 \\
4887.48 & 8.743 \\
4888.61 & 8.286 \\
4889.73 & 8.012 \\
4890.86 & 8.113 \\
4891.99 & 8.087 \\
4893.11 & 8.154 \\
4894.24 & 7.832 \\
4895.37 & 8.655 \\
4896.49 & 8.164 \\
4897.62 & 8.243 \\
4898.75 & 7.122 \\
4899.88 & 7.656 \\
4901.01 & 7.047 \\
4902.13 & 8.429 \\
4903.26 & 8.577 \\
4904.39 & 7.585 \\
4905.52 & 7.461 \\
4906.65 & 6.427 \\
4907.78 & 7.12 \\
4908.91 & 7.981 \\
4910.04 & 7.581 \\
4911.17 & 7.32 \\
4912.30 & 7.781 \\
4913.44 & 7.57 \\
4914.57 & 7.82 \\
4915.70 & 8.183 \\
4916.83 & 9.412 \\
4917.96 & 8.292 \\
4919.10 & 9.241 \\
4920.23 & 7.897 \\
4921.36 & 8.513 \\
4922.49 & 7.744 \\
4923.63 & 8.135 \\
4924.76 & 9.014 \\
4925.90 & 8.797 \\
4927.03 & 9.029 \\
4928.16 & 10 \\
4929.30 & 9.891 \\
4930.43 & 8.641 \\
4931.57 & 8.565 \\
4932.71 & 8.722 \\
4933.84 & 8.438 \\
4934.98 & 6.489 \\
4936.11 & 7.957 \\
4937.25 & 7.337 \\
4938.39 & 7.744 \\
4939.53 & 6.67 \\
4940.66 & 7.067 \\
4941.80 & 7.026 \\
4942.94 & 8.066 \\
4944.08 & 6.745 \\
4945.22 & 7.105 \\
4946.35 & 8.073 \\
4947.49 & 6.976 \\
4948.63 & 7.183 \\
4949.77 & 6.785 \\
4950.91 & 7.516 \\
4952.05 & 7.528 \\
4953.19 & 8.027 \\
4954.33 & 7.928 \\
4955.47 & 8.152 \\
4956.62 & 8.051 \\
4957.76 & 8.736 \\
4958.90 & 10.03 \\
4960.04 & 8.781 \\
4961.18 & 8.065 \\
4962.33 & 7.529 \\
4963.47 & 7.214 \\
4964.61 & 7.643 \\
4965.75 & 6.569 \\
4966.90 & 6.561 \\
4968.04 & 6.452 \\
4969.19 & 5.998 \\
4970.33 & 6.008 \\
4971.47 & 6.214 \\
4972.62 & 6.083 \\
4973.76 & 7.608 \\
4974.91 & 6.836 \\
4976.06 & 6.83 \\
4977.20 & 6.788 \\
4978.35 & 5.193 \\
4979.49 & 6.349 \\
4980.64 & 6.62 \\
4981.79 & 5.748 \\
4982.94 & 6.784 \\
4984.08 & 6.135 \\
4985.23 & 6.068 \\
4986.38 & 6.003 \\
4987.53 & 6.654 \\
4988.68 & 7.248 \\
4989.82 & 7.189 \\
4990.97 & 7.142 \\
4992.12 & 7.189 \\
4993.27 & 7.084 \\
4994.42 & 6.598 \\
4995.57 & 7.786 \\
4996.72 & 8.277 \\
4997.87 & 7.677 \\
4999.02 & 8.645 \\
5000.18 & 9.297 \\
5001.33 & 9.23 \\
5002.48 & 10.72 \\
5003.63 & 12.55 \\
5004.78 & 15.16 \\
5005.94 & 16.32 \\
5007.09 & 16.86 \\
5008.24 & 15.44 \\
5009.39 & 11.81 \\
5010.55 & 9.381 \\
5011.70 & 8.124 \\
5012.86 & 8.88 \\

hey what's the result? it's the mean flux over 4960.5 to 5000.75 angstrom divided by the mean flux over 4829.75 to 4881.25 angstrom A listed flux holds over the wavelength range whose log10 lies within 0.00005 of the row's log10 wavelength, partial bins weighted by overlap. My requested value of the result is 0.5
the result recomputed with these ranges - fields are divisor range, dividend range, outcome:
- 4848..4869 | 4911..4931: 0.41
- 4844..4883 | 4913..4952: 0.48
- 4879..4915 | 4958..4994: 0.84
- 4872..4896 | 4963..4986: 0.67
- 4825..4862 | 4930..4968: 0.60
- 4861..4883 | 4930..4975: 0.44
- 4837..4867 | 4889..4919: 0.47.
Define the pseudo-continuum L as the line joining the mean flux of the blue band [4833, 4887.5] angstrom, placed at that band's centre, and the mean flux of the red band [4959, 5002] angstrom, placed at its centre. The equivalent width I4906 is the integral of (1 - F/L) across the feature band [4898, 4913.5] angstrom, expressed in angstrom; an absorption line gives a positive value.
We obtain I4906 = 5.5 angstrom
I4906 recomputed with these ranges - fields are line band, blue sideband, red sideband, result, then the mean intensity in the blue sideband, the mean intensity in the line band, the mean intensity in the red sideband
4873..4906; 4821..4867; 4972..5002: 7.5 angstrom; 13.7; 9.01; 7.05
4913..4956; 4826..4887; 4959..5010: 9.9 angstrom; 13.8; 8.01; 8.18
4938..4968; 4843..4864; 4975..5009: 9.5 angstrom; 17.6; 7.59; 8.61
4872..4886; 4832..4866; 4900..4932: 1.7 angstrom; 15.2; 10.7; 8.21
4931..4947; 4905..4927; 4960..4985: -0.2 angstrom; 8.04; 7.57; 6.67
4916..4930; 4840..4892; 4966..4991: 2.3 angstrom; 14.8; 8.82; 6.46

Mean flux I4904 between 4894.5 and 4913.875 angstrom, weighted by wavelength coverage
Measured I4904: 7.69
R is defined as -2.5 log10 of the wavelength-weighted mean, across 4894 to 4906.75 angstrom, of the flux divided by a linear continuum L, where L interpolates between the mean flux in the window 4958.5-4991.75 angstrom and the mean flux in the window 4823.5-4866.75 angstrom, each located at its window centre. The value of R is 0.367 mag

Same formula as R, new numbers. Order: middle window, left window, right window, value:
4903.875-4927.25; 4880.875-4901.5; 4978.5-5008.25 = 0.06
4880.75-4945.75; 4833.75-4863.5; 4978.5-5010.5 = 0.44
